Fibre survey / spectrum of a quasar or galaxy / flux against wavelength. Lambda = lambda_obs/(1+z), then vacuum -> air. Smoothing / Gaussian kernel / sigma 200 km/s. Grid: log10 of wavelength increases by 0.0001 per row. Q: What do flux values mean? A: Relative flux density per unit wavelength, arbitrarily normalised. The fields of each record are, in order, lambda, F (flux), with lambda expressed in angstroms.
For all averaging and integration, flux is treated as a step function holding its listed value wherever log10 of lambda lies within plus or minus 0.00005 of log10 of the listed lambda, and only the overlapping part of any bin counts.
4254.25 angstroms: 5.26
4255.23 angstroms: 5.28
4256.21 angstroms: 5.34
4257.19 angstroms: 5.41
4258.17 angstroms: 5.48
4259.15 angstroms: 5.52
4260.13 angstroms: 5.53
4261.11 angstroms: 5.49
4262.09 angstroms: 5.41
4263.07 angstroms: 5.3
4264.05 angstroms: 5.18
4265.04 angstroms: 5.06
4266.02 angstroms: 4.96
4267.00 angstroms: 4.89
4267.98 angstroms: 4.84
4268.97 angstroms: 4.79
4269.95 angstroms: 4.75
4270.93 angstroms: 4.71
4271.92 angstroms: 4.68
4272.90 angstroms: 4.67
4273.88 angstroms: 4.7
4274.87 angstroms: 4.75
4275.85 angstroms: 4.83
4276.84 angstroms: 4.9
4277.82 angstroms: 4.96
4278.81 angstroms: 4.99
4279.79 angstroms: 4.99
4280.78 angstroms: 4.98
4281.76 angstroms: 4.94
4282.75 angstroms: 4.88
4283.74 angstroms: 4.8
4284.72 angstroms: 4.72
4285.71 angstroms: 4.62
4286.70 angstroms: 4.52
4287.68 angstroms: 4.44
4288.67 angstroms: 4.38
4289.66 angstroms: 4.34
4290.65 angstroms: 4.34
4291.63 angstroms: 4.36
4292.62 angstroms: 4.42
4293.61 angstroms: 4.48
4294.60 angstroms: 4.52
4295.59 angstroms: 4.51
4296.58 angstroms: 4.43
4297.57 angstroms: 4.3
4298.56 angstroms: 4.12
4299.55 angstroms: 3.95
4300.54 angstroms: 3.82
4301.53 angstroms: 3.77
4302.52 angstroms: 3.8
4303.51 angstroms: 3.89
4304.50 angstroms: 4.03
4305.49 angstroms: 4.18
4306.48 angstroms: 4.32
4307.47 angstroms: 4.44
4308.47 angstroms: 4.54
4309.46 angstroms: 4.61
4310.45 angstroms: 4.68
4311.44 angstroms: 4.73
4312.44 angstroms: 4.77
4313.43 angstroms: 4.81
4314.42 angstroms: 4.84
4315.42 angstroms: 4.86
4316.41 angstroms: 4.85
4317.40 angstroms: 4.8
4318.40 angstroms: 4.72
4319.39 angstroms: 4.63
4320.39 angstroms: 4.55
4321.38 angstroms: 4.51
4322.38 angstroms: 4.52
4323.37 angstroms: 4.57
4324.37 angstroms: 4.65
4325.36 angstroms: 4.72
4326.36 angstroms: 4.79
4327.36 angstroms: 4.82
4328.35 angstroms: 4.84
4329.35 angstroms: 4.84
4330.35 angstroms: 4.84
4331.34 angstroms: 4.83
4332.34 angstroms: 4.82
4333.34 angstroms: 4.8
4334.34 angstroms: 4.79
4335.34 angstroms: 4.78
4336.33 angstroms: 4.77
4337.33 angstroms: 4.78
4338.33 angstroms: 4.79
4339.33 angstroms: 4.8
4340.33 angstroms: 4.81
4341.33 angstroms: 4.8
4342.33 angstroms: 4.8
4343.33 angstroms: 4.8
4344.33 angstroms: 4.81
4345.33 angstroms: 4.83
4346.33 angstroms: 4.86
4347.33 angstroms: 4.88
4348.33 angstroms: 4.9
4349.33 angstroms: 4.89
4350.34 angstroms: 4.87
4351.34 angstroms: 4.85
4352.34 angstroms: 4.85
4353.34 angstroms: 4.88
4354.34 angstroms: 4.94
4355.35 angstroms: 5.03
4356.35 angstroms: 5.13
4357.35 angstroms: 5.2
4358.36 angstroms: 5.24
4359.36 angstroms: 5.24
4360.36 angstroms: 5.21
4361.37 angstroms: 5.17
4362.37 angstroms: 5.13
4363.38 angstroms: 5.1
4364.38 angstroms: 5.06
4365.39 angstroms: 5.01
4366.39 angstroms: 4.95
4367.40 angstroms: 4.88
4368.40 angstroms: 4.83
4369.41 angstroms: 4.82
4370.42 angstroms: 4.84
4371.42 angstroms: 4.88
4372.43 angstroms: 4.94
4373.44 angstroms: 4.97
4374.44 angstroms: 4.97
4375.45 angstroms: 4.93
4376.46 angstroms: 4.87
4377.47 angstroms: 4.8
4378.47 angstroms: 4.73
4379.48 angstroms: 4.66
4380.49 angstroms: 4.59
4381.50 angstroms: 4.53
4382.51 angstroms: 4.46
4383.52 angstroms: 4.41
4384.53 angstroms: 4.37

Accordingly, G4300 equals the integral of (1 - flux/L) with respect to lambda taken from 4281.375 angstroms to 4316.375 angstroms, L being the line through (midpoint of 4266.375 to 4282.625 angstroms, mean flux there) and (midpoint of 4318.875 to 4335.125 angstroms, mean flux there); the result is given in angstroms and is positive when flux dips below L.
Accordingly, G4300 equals 2.5 angstroms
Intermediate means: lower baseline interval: 4.84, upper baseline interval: 4.72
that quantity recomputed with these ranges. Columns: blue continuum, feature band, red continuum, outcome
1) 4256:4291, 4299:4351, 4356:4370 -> 3.81 angstroms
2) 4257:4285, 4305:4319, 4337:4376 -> 0.90 angstroms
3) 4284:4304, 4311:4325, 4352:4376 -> -0.50 angstroms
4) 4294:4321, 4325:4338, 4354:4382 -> -0.47 angstroms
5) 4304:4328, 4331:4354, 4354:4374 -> 0.10 angstroms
